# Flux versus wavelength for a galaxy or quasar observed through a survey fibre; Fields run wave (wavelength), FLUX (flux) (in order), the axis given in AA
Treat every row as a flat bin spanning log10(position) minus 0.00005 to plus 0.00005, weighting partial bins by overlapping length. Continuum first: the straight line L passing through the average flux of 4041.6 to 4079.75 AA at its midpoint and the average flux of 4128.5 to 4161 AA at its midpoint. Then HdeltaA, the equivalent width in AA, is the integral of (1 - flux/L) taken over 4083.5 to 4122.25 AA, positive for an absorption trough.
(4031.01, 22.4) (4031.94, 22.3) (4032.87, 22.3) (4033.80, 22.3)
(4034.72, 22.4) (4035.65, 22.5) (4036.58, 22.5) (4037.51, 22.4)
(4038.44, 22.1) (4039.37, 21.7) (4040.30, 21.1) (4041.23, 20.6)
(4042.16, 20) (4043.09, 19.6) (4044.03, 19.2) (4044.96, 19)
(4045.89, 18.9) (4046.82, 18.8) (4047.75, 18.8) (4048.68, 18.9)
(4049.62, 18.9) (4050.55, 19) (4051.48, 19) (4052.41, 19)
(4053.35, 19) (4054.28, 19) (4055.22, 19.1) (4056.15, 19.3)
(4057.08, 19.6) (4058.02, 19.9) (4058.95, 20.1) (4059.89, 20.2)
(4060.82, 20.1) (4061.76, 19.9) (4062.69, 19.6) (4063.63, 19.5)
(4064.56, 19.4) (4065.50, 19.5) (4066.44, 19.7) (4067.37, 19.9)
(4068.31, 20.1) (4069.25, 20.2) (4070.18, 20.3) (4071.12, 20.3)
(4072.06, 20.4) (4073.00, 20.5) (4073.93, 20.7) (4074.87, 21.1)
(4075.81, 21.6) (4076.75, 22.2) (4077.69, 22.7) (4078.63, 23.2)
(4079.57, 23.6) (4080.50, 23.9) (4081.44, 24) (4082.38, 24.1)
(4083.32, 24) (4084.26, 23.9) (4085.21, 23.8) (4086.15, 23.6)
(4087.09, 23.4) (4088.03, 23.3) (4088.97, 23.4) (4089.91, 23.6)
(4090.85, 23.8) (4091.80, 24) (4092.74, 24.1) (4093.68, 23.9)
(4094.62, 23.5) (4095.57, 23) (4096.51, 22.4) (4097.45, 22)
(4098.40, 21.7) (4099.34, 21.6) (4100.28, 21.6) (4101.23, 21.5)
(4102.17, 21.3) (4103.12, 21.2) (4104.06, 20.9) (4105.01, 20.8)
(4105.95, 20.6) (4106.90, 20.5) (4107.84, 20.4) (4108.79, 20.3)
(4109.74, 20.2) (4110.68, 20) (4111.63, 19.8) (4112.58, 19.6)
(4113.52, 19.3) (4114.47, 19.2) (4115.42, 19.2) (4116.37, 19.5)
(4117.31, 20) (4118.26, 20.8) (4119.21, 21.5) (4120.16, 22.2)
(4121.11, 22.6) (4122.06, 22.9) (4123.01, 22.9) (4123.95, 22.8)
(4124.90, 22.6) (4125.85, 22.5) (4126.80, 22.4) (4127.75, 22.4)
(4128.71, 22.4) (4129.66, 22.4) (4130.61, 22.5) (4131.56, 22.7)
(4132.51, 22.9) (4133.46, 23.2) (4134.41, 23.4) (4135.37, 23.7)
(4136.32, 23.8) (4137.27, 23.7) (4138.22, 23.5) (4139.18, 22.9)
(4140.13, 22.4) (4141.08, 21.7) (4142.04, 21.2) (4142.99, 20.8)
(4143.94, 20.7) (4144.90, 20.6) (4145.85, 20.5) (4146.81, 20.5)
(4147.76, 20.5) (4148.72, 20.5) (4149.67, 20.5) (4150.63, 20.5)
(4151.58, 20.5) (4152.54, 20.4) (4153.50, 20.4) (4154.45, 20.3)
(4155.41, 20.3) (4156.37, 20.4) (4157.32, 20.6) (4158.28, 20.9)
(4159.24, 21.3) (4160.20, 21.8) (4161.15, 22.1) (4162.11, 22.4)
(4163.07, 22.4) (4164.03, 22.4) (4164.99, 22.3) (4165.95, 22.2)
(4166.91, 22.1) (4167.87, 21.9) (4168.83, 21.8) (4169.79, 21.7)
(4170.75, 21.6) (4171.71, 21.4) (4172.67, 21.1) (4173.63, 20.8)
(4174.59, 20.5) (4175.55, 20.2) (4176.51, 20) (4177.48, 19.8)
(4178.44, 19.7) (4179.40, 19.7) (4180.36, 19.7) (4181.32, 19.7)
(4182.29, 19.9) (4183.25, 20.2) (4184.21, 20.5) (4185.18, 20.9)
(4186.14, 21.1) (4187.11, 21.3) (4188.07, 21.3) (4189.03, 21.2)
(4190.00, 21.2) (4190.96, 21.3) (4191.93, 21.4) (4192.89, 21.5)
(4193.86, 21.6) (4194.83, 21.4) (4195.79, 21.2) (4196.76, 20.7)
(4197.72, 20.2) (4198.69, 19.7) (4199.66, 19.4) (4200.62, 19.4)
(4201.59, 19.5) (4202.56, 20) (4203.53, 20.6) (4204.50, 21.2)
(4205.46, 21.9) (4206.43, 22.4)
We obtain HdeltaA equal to -1.8 AA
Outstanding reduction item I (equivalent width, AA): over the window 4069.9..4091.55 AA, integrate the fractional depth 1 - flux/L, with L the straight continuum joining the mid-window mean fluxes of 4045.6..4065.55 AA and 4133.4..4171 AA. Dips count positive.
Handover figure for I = -3.0 AA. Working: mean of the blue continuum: 19.3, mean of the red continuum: 21.6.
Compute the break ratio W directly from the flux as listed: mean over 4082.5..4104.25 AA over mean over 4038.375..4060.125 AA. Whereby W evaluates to 1.17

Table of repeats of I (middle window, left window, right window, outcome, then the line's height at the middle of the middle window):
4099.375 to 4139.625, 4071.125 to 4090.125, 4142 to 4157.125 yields -0.3 AA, 21.5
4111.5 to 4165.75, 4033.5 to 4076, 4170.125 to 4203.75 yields -3.1 AA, 20.4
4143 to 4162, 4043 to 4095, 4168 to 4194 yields 0.1 AA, 20.9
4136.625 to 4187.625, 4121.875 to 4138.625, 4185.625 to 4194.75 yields 2.3 AA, 22.1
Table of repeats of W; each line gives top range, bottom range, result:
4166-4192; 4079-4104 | 0.90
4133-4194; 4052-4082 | 1.03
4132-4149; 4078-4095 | 0.93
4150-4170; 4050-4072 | 1.09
